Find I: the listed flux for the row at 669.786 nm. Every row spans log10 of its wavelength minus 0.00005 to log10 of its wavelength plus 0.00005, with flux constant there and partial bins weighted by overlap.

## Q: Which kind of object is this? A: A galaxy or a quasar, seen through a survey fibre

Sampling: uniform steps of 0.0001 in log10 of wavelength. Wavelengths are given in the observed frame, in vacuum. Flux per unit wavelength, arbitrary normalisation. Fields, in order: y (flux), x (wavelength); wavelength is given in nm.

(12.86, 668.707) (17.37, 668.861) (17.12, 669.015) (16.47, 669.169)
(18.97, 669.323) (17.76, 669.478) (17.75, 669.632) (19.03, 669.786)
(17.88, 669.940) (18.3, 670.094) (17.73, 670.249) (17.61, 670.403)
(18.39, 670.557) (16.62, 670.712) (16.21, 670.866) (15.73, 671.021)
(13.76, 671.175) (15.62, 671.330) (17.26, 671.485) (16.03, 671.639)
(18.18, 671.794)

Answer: 19.03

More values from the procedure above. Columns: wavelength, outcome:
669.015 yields 17.12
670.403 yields 17.61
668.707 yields 12.86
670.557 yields 18.39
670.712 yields 16.62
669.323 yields 18.97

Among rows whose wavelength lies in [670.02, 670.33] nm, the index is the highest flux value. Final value 18.3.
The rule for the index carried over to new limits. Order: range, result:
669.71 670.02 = 19.03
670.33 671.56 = 18.39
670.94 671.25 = 15.73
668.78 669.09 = 17.37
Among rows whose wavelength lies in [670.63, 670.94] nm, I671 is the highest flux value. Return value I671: 16.62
